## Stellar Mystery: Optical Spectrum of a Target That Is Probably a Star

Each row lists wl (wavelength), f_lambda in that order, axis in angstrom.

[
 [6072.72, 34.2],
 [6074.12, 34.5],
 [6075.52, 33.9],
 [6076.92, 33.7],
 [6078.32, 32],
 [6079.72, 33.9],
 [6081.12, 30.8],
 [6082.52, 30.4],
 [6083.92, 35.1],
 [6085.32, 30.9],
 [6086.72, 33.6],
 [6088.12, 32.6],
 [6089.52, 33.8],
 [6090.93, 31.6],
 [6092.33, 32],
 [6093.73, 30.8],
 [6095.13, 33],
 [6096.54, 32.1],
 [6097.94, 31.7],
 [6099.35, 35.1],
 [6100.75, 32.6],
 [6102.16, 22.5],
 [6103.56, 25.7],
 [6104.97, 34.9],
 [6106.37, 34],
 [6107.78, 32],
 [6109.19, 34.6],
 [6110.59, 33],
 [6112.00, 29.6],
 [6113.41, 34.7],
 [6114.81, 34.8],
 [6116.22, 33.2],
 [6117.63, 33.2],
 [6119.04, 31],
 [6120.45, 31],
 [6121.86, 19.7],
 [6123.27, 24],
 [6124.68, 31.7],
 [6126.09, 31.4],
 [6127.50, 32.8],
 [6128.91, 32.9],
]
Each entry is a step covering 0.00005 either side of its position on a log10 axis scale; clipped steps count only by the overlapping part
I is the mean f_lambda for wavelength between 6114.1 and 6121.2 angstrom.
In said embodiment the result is 32.6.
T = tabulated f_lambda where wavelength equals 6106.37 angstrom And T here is 34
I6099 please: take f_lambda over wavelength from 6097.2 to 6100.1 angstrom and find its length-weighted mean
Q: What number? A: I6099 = 33.4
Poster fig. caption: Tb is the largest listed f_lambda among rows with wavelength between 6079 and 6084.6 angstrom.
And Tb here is 35.1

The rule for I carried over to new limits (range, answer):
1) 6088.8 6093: 32.4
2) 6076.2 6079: 32.8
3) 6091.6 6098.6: 31.9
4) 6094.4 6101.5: 32.8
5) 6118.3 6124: 26.5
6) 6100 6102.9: 27.7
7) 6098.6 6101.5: 33.6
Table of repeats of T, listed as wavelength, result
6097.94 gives 31.7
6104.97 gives 34.9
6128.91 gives 32.9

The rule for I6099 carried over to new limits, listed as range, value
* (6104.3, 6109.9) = 33.9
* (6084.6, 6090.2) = 32.8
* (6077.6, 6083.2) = 31.8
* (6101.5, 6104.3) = 24.3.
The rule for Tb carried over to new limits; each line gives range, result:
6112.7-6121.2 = 34.8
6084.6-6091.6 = 33.8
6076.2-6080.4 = 33.9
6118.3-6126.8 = 31.7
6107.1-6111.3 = 34.6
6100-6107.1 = 34.9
